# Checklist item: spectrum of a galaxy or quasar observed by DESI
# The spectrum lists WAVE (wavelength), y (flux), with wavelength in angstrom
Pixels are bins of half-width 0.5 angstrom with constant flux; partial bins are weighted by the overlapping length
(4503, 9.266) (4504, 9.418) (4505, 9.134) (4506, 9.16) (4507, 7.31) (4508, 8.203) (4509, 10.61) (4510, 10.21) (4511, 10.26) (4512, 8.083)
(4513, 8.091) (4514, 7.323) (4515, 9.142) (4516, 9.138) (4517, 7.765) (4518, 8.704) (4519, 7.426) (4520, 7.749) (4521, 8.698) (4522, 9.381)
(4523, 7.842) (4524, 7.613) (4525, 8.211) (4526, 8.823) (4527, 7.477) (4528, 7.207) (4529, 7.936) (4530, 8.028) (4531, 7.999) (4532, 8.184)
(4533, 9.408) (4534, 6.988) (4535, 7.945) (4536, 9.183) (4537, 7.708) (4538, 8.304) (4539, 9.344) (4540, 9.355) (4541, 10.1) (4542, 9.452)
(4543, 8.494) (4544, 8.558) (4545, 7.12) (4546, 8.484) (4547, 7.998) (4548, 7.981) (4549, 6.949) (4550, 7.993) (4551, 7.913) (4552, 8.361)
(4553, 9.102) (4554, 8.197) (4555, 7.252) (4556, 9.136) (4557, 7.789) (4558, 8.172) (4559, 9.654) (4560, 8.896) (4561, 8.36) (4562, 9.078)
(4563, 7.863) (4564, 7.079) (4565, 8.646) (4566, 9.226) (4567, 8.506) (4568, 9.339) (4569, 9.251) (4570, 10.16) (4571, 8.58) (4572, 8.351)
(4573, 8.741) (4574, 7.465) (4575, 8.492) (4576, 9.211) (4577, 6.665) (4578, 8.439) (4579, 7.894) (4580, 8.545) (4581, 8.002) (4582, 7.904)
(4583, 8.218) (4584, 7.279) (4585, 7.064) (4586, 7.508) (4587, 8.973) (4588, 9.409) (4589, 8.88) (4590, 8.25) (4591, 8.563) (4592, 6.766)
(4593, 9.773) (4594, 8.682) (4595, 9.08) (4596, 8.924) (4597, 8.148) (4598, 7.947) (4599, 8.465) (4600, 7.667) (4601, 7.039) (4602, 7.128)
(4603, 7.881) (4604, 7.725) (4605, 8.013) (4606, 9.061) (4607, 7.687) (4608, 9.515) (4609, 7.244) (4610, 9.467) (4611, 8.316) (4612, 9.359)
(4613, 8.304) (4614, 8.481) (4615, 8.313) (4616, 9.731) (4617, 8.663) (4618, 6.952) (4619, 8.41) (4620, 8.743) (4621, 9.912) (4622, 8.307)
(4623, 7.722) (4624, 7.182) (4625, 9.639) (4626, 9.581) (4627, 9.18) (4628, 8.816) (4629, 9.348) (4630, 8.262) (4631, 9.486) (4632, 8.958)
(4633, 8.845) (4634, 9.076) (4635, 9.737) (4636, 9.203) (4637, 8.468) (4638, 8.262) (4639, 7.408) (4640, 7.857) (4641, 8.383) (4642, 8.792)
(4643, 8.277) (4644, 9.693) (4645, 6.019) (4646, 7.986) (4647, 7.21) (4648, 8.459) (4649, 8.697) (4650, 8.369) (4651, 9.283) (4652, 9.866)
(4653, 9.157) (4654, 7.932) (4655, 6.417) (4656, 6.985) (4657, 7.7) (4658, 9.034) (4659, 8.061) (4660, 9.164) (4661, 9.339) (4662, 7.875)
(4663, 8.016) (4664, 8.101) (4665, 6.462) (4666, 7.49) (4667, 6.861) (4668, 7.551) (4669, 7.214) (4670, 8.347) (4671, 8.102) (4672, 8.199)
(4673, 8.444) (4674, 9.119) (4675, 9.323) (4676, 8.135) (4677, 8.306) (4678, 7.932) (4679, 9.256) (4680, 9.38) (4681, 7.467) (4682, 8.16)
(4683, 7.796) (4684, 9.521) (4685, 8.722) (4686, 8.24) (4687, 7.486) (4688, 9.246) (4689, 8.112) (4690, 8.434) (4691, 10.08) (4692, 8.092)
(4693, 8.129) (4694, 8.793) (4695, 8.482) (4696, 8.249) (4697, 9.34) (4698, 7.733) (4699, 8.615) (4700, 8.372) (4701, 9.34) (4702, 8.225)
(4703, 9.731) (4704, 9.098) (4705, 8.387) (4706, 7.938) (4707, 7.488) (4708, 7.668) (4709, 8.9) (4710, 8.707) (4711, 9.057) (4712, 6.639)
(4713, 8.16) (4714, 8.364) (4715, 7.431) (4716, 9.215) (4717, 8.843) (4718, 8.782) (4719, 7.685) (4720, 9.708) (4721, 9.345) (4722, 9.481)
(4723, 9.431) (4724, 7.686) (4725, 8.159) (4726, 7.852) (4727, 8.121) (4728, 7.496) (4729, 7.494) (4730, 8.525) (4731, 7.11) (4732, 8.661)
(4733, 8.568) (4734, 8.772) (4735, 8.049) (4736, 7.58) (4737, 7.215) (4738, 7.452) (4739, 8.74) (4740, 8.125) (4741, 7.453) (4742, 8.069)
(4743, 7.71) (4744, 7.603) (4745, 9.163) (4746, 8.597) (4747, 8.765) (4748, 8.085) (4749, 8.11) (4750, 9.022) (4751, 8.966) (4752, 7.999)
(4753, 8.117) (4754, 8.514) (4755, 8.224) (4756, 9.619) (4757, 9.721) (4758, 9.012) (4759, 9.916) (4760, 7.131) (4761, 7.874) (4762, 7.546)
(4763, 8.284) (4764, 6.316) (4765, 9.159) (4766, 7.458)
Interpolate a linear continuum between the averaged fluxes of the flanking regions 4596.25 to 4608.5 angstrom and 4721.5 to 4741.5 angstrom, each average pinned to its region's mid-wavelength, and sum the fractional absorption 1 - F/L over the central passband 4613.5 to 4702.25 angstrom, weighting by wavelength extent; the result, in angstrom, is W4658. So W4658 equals -4.0 angstrom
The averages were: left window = 8.04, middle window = 8.43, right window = 8.1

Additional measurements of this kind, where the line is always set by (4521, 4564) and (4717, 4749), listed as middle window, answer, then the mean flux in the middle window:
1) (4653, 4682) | 0.6 angstrom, 8.1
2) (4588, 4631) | -1.0 angstrom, 8.48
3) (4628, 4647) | -0.6 angstrom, 8.53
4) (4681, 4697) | -0.4 angstrom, 8.5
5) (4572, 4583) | 0.2 angstrom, 8.15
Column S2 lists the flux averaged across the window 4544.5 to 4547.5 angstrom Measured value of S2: 7.87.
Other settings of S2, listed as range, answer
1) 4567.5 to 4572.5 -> 9.14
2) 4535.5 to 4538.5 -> 8.4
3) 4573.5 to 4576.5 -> 8.39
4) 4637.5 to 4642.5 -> 8.14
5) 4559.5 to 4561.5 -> 8.63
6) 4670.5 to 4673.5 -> 8.25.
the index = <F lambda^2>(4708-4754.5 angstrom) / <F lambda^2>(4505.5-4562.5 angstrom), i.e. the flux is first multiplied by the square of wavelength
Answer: 1.07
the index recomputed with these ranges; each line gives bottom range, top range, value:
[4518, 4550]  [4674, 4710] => 1.11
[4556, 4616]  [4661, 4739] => 1.04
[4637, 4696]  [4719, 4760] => 1.05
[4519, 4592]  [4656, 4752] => 1.07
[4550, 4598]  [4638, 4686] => 1.01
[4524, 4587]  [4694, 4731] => 1.08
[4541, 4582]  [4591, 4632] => 1.03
